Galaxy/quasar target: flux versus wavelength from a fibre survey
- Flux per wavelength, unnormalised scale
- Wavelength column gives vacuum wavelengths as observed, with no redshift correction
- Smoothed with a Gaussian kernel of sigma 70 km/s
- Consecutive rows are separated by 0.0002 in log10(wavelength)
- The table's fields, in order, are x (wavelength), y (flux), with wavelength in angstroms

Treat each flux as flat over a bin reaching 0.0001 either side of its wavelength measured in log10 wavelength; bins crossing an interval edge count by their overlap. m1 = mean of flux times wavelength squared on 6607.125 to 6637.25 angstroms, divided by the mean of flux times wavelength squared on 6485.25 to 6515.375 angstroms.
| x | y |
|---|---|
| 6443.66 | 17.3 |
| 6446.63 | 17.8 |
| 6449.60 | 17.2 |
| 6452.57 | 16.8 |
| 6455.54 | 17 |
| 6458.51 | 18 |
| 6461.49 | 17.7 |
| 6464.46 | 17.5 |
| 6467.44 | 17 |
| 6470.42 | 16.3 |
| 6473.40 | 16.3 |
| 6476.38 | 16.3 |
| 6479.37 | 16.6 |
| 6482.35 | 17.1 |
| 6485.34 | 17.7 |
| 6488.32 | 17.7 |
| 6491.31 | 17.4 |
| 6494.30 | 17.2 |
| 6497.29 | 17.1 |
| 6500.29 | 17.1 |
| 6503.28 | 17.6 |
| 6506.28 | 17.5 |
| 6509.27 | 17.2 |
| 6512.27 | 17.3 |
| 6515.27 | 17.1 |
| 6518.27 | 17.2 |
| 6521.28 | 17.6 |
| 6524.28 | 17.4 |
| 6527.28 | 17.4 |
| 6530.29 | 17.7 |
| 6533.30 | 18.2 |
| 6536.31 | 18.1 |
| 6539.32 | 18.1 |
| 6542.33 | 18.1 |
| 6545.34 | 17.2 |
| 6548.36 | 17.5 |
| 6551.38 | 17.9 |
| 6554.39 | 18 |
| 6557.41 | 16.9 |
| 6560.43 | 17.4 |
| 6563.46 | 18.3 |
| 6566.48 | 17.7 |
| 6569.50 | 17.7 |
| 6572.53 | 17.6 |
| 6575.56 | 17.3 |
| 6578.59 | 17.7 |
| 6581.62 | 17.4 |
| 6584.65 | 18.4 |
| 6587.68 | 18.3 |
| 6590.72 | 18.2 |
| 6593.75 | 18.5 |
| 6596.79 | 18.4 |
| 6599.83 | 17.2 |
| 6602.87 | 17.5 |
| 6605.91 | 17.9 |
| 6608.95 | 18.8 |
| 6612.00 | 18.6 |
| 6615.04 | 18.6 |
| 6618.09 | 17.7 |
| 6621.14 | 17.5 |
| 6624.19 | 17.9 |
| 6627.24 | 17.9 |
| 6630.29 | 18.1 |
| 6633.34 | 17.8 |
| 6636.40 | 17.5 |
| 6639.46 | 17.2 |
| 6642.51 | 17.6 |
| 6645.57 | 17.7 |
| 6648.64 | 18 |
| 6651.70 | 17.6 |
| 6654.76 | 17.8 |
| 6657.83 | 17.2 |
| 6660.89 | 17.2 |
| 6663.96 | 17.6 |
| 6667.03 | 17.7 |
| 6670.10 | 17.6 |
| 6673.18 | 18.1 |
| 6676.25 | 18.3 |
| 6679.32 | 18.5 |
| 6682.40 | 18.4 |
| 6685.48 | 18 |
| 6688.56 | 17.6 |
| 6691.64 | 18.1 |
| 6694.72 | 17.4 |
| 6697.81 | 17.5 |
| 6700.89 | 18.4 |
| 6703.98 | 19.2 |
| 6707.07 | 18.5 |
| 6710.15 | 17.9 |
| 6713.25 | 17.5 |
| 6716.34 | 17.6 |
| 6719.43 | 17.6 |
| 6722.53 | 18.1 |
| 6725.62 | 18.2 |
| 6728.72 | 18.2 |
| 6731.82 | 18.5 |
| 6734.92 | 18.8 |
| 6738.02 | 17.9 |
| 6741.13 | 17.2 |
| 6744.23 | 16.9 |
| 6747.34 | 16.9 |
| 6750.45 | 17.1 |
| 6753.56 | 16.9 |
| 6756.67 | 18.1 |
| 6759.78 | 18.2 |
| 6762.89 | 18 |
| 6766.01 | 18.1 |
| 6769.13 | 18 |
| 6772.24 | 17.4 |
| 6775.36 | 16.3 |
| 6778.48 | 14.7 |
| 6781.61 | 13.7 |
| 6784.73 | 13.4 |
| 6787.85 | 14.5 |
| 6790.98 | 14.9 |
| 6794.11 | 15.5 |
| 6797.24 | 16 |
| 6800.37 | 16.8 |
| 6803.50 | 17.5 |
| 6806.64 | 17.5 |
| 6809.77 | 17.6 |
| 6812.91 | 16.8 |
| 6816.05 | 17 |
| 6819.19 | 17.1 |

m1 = 1.08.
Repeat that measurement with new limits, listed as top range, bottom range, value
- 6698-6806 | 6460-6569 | 1.06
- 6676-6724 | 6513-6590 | 1.07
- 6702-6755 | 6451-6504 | 1.12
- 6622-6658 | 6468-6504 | 1.09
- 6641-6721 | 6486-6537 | 1.08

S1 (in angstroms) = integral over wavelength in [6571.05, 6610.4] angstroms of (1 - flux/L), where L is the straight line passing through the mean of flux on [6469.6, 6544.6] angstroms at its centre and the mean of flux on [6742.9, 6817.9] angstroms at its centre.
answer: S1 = -1.9 angstroms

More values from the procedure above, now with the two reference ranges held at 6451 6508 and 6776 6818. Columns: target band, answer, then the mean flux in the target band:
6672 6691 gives -2.1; 18.2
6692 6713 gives -2.4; 18.1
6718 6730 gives -1.4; 18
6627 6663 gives -2.5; 17.6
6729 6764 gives -3.6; 17.7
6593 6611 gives -1.5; 18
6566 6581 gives -0.7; 17.6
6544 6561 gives -0.6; 17.5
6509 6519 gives -0.1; 17.2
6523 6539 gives -0.8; 17.8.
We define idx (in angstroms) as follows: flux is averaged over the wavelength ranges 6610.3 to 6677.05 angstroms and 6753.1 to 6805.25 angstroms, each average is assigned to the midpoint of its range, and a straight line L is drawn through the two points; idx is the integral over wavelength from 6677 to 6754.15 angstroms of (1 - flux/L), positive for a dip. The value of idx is -4.0 angstroms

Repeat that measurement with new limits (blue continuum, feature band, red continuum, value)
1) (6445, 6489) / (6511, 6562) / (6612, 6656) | -0.5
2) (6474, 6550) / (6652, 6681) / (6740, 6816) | -1.4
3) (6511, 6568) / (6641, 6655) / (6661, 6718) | 0.1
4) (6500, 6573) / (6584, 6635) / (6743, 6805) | -2.4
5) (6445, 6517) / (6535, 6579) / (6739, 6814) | -1.7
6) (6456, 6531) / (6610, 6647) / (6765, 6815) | -2.5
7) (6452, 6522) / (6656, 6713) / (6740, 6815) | -4.0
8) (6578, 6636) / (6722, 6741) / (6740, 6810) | -1.4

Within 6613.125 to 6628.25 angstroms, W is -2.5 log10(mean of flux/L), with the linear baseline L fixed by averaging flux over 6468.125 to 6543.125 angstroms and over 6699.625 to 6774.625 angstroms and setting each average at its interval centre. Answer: -0.02 mag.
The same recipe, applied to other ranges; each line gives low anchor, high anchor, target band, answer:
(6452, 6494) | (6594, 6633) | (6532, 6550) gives -0.019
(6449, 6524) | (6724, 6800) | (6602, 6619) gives -0.075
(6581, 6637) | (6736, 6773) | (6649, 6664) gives 0.022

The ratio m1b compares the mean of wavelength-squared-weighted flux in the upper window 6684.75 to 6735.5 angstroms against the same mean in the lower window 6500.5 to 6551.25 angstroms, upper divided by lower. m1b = 1.09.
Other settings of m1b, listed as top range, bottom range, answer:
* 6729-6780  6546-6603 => 1.04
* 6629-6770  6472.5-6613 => 1.06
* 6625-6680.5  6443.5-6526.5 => 1.08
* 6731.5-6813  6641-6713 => 0.96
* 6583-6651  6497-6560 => 1.05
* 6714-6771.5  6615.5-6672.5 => 1.04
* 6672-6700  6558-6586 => 1.05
